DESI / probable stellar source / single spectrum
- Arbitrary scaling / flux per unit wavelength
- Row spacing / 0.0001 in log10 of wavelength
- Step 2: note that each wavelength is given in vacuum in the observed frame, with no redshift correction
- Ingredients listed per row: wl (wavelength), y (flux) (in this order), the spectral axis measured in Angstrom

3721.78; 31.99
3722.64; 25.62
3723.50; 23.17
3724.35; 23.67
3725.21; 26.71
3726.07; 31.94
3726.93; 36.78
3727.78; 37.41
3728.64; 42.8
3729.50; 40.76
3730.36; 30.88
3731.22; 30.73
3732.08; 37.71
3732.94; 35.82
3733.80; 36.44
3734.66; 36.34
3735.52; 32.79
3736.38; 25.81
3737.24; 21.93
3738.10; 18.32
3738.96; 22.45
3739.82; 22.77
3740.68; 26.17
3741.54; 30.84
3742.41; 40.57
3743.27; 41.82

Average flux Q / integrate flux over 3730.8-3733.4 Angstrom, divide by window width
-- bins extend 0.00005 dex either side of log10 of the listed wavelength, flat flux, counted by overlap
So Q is 34.8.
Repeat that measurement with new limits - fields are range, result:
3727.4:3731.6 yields 36.5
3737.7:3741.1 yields 22.5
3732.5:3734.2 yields 36.1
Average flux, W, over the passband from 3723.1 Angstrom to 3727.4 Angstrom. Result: 28.7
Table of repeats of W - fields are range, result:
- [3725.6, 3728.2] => 35.3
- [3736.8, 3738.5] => 20.2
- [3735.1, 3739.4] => 24.3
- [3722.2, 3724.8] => 24.2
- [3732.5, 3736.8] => 33.5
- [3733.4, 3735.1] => 36.4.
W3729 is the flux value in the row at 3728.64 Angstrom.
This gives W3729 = 42.8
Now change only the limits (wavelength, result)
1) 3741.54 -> 30.84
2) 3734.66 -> 36.34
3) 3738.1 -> 18.32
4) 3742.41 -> 40.57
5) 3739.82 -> 22.77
